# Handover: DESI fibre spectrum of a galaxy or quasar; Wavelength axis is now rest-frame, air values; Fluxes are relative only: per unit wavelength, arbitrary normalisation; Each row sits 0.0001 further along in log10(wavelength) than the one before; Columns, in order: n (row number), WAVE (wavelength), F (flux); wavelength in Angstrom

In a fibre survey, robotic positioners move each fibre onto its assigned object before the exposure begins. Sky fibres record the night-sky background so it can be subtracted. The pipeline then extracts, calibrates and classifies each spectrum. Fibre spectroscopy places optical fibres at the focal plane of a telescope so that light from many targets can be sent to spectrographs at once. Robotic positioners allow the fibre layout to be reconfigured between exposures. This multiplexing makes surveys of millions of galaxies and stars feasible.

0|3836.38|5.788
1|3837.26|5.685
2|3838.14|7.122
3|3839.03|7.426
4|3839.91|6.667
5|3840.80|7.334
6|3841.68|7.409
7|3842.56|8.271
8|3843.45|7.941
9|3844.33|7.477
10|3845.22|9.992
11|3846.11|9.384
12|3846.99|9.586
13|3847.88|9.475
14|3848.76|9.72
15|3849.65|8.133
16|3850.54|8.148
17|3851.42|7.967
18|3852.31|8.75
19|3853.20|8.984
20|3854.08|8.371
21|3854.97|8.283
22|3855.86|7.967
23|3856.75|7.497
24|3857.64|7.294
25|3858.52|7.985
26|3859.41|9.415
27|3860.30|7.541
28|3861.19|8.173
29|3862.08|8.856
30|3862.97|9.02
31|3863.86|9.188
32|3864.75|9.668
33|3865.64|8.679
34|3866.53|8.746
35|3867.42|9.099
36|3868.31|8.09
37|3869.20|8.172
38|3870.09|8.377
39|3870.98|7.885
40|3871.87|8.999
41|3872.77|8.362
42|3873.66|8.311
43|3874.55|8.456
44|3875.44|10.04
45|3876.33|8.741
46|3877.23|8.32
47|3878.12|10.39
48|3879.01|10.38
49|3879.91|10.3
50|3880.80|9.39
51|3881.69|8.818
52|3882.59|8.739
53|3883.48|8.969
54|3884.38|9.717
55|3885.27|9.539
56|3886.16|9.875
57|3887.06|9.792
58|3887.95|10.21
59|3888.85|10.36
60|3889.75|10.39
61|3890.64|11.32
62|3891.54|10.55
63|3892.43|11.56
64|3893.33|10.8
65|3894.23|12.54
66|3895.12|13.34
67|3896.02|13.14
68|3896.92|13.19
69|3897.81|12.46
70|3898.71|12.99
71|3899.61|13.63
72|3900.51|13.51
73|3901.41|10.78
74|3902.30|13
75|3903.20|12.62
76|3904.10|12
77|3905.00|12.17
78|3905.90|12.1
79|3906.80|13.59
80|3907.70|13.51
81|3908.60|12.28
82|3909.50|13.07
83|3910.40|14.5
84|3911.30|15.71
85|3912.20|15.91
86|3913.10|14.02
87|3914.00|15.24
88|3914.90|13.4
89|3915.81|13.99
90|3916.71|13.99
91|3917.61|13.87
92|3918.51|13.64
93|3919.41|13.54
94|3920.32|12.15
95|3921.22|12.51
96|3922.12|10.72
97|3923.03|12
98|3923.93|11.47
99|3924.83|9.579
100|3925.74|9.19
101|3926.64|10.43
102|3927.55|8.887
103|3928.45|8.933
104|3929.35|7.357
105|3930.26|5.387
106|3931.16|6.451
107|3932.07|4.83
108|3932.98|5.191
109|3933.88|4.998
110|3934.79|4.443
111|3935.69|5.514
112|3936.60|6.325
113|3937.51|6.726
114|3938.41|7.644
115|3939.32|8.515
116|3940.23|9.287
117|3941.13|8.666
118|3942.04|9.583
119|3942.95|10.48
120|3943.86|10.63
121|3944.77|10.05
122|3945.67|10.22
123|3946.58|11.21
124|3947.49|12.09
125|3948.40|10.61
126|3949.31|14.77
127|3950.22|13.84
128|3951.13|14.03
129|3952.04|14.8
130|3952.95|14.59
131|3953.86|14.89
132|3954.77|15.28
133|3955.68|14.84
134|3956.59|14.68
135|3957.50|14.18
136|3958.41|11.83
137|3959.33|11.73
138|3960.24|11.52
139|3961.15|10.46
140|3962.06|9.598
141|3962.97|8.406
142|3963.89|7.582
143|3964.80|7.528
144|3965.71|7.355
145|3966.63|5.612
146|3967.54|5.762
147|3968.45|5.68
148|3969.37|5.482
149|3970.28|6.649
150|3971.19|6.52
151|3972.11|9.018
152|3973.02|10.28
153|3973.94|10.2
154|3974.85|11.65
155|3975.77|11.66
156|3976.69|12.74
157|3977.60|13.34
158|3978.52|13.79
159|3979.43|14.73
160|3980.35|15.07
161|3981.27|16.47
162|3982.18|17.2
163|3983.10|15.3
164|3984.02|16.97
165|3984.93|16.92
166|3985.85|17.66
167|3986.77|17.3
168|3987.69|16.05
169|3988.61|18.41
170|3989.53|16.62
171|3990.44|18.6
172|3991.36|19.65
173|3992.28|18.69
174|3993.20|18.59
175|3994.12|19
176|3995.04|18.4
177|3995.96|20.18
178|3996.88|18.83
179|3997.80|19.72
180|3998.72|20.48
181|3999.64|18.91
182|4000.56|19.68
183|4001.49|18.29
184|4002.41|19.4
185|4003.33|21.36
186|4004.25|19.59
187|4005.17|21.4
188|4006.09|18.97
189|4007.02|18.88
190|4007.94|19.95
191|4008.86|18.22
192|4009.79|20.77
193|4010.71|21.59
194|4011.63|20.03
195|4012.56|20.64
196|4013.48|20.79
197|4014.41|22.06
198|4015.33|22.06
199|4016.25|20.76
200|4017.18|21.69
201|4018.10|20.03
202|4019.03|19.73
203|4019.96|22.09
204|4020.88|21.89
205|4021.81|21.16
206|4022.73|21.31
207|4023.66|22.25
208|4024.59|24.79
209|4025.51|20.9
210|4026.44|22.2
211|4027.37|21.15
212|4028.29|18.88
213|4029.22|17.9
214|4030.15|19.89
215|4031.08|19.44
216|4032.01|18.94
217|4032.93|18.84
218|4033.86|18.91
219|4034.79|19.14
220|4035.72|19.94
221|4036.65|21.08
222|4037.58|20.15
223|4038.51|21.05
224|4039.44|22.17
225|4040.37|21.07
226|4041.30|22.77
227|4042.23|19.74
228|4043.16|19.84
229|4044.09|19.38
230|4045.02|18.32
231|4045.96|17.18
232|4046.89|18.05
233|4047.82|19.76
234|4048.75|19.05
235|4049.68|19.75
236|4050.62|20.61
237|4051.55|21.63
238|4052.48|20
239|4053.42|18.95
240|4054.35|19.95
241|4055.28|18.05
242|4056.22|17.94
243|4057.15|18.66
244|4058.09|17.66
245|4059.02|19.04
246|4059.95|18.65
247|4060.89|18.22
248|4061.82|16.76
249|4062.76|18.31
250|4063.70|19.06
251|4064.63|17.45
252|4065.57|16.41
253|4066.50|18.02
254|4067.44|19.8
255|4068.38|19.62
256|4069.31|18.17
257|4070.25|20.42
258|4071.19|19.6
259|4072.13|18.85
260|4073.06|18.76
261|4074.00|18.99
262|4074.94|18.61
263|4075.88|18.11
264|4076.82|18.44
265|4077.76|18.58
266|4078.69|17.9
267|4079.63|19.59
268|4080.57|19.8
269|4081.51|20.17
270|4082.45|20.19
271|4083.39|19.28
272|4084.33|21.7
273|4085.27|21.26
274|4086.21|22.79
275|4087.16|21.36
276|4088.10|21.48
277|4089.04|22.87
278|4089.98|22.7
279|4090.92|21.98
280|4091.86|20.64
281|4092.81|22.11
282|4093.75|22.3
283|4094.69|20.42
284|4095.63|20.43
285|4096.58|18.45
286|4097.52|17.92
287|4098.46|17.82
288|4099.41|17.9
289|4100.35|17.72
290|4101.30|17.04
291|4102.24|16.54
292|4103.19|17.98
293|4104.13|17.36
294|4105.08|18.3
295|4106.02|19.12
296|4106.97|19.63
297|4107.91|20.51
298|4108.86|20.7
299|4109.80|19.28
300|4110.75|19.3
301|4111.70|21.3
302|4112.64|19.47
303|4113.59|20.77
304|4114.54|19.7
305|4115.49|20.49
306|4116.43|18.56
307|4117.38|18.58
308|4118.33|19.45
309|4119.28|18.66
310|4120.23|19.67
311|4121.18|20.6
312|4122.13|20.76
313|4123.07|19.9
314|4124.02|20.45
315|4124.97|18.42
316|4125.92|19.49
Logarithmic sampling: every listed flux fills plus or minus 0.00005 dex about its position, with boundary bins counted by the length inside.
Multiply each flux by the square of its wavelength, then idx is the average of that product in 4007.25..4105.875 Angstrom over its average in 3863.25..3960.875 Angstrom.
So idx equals 1.96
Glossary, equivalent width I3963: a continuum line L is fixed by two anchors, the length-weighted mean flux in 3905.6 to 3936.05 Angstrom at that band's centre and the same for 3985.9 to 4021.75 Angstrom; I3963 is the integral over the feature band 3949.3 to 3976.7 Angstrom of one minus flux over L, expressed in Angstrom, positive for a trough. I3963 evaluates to 8.2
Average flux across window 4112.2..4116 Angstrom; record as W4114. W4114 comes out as 20.1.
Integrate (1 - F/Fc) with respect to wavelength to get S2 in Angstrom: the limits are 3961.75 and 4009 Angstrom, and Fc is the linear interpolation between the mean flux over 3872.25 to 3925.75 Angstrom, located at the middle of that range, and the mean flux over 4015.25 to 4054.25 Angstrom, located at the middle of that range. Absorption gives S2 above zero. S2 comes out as 6.8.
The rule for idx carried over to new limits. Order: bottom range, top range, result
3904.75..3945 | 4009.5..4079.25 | 2.00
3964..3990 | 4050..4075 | 1.61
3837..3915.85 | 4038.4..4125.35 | 2.13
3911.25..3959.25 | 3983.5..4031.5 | 1.87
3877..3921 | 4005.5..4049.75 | 1.80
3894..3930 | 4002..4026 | 1.76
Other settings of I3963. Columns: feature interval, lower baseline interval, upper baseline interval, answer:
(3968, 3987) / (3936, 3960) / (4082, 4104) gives 1.2 Angstrom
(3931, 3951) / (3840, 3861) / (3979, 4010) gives 8.0 Angstrom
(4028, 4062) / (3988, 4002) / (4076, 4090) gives 0.6 Angstrom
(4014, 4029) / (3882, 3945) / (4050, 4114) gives -4.7 Angstrom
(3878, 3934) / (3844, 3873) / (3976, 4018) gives 2.8 Angstrom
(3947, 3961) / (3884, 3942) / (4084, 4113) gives -0.7 Angstrom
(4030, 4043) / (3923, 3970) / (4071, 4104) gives -3.4 Angstrom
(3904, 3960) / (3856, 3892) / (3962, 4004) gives 2.7 Angstrom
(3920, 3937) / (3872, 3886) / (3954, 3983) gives 3.3 Angstrom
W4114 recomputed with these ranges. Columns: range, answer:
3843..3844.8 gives 7.72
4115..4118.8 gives 19.3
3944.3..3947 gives 10.5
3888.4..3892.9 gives 10.8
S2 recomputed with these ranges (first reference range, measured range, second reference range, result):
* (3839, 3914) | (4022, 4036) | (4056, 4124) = -3.0 Angstrom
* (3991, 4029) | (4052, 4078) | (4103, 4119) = 1.6 Angstrom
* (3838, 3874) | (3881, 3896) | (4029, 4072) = -0.4 Angstrom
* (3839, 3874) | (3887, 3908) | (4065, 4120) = -3.5 Angstrom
